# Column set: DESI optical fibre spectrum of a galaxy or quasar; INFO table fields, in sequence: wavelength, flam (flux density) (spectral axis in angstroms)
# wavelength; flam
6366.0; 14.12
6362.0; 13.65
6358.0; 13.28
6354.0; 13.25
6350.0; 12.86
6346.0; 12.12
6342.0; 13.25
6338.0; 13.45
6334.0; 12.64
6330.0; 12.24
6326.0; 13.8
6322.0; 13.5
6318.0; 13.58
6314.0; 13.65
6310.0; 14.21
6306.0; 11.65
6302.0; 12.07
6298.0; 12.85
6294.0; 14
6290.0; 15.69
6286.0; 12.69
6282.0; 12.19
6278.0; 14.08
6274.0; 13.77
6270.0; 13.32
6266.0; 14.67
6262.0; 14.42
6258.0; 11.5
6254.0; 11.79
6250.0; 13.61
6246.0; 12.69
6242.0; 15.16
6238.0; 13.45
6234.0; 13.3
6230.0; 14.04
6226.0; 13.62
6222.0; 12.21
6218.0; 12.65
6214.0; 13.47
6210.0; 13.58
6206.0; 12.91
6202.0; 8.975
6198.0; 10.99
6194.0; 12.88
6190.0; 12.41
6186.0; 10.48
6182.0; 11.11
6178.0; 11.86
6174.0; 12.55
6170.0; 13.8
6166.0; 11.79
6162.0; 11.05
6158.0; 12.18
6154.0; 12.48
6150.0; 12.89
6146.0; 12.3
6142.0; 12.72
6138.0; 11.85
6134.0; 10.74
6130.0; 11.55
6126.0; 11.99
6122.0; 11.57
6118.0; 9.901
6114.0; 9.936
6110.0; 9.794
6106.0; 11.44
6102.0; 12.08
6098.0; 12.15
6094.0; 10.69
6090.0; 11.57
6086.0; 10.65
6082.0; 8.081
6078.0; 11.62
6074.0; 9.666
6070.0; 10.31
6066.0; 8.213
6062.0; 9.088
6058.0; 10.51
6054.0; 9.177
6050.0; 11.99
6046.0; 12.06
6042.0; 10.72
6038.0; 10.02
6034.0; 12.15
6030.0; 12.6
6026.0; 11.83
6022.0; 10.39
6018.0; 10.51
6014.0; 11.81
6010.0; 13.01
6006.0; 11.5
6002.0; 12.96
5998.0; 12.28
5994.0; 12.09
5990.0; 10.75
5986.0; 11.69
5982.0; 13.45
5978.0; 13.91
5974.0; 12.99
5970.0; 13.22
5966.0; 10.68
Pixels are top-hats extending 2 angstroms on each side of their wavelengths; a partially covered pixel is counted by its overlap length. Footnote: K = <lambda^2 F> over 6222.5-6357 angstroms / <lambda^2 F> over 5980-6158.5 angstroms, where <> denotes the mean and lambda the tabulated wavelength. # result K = 1.3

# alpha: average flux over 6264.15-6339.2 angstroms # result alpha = 13.4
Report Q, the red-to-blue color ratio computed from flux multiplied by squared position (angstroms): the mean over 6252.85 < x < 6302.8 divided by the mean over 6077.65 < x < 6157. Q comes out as 1.24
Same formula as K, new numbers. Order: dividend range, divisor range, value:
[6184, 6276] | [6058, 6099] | 1.33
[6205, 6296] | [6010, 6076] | 1.34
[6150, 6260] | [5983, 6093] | 1.20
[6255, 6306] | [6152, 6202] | 1.16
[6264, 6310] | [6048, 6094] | 1.42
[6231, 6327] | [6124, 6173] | 1.15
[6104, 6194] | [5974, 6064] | 1.05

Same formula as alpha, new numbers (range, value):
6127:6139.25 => 11.4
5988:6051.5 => 11.7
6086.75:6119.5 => 10.9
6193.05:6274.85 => 13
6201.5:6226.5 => 12.6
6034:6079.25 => 10.4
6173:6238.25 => 12.4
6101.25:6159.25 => 11.5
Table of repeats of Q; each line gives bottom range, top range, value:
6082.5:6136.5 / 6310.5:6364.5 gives 1.29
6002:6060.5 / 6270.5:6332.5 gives 1.28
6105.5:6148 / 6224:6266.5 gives 1.24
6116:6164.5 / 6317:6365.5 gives 1.19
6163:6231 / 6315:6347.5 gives 1.11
